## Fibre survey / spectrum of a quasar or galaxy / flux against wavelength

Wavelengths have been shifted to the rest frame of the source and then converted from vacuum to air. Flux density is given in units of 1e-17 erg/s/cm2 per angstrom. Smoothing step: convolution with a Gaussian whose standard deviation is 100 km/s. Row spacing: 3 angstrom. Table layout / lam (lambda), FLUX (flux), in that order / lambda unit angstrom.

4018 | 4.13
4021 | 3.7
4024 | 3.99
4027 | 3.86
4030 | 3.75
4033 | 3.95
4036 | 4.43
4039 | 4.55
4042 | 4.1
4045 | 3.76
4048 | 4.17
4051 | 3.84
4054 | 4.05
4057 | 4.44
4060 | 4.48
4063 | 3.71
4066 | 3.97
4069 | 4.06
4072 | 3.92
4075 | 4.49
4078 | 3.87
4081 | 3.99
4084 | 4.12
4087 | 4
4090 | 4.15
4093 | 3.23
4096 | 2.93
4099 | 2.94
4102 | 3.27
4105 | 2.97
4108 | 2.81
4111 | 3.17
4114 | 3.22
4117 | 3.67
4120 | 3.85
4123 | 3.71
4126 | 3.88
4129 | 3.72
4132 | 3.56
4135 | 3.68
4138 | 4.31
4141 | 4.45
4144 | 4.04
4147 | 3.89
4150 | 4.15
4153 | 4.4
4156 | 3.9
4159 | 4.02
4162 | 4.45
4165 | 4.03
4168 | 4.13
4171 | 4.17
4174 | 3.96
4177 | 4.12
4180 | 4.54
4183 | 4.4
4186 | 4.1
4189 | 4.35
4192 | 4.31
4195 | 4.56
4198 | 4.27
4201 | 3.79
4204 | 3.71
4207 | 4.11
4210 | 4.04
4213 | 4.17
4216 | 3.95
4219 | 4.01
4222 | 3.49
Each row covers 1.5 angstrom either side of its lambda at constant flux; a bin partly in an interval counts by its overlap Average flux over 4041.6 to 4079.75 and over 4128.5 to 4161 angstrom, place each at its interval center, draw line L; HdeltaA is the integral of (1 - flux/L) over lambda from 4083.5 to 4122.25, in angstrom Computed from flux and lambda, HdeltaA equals 6.2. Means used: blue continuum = 4.06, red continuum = 4.03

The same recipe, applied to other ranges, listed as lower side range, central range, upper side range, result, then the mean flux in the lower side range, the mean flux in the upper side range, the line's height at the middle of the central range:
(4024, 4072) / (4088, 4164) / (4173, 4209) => 8.0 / 4.07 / 4.19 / 4.13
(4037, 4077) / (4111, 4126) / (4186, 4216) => 1.9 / 4.12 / 4.13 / 4.13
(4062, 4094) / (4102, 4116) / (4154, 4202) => 3.3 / 3.97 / 4.2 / 4.04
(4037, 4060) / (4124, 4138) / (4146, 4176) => 1.2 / 4.16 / 4.11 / 4.13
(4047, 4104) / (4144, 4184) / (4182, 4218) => -1.0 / 3.86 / 4.14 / 4.06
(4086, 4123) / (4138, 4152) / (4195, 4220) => -2.1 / 3.36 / 4.04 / 3.63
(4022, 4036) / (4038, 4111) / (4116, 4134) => 0.7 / 3.94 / 3.73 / 3.84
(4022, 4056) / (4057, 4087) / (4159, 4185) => 0.0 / 4.04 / 4.21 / 4.08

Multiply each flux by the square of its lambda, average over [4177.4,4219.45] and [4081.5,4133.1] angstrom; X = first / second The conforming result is 1.25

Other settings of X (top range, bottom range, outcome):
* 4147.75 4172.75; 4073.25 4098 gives 1.12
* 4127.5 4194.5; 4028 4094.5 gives 1.07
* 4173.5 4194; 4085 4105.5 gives 1.32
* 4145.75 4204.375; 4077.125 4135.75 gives 1.22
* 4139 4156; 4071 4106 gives 1.17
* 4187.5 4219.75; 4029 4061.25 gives 1.07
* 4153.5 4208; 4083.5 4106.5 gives 1.27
